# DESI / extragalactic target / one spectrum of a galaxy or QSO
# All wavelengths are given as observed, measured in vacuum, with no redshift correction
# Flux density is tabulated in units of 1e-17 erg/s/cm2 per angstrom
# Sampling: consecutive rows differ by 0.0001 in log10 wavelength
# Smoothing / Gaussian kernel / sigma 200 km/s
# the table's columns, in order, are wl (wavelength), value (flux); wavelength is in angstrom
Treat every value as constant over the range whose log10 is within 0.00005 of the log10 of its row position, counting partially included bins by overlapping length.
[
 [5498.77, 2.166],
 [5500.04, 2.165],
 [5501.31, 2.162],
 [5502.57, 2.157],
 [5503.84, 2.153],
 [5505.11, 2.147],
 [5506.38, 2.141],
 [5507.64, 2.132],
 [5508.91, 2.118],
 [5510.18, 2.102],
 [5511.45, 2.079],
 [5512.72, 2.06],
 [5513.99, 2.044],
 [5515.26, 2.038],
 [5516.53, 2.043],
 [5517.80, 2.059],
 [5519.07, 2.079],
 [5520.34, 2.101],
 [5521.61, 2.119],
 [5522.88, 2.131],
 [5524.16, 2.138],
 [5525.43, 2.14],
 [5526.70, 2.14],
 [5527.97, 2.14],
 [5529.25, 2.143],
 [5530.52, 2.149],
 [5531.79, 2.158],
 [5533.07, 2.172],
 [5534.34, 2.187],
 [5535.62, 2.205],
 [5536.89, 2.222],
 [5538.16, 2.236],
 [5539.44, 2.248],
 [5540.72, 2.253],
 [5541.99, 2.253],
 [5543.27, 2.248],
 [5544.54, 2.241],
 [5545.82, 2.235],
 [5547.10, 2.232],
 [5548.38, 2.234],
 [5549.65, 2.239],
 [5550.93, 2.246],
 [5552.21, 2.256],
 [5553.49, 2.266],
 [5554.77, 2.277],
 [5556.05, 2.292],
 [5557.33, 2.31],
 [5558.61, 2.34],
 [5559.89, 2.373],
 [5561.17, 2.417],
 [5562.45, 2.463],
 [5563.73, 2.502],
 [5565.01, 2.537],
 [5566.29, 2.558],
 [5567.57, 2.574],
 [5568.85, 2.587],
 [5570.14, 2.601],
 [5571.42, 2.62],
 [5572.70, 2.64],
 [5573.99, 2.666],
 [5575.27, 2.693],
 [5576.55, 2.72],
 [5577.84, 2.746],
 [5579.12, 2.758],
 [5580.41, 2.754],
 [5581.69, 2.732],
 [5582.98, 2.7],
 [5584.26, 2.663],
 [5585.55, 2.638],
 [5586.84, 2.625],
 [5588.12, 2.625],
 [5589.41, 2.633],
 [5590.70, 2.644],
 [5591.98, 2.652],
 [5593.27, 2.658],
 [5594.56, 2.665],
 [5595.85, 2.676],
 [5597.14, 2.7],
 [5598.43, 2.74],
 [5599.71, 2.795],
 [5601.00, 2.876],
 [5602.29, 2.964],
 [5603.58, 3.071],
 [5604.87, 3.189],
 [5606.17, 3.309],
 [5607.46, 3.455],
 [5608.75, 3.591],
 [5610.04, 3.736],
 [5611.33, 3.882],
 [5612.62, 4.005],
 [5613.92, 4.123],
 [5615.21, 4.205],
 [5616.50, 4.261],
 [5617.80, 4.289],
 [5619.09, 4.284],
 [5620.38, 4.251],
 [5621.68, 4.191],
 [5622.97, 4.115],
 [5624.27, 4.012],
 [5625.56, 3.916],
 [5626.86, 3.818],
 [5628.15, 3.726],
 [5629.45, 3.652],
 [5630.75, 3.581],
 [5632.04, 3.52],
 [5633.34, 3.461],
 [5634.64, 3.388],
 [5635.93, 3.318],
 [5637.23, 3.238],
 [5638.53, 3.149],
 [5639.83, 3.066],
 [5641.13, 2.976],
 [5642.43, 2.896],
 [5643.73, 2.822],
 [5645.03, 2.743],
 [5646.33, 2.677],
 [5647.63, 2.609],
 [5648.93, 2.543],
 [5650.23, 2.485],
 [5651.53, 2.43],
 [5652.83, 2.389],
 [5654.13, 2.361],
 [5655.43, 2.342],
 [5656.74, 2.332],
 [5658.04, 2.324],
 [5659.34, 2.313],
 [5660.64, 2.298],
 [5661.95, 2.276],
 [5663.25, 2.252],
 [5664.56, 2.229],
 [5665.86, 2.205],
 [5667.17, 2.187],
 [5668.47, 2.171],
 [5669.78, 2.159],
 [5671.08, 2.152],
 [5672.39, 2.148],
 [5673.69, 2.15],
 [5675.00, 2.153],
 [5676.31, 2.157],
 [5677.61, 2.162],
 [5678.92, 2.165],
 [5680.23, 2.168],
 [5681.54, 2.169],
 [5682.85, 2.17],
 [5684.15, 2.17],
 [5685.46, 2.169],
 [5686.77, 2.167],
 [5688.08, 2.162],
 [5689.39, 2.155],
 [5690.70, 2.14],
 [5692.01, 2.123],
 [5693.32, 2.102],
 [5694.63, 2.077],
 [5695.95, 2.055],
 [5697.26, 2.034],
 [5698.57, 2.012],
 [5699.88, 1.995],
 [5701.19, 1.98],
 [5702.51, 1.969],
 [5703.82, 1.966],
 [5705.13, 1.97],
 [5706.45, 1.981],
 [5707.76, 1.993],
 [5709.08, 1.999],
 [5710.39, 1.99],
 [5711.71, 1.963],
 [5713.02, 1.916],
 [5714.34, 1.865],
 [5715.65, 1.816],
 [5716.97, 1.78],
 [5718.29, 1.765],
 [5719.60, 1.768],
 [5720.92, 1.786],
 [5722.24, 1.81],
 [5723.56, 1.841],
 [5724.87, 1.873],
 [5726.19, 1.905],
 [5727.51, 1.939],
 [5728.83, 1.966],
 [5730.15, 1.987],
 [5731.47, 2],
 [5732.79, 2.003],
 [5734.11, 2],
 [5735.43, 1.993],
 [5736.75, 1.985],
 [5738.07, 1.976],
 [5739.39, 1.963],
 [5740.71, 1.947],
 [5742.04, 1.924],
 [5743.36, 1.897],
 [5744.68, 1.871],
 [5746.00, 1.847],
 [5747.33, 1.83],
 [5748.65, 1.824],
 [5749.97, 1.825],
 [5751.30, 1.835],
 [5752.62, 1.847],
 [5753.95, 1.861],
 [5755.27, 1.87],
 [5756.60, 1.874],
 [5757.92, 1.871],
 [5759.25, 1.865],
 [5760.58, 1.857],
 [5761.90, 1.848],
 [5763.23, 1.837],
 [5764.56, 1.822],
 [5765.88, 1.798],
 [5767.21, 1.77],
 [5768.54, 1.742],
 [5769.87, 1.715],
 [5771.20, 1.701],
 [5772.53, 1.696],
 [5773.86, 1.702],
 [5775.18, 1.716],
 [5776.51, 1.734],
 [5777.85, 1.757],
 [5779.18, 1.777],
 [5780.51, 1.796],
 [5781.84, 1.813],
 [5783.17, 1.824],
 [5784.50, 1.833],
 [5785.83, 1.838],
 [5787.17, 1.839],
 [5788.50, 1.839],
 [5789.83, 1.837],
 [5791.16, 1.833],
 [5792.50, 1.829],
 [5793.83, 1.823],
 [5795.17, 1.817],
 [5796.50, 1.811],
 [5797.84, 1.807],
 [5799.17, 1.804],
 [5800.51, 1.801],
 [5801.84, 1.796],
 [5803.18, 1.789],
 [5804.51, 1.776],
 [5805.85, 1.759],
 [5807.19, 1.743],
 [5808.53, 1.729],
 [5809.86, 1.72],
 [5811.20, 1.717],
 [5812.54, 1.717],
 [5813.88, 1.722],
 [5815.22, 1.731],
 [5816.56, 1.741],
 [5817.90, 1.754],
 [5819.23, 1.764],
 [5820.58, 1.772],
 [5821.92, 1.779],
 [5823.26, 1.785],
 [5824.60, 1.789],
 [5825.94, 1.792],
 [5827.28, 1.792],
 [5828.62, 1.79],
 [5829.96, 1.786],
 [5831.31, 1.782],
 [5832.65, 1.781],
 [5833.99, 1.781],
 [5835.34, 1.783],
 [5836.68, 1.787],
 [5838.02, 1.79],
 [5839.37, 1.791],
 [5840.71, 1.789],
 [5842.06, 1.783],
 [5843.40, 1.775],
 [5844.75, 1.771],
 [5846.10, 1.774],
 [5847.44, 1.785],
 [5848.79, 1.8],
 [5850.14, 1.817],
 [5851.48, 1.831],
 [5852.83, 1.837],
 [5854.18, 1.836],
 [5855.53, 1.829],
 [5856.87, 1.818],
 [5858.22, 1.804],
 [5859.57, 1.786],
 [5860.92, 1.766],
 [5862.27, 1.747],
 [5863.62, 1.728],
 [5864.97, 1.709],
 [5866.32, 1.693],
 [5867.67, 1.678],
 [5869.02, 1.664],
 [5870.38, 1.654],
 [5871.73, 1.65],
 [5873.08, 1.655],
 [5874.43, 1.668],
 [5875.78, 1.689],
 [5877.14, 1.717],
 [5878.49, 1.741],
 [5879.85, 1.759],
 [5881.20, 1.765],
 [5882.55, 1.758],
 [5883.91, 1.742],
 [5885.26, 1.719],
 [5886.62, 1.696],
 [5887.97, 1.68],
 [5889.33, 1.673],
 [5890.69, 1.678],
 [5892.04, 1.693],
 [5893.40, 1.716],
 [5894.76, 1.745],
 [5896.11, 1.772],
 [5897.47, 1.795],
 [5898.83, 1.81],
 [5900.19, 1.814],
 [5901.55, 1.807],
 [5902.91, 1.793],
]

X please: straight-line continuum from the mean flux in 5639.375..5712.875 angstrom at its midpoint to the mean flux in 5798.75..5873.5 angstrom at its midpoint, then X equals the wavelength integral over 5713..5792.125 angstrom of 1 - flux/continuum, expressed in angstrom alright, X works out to 6.5 angstrom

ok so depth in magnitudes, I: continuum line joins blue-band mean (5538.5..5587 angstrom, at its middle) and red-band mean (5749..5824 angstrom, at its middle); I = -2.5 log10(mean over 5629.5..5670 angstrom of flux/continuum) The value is -0.21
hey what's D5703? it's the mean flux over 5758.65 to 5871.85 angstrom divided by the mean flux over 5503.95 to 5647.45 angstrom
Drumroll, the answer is 0.6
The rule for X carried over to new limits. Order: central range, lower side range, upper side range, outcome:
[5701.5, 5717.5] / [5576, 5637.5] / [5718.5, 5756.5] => 1.9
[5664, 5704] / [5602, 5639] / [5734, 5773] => 9.9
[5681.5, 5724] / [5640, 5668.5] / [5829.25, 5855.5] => 5.6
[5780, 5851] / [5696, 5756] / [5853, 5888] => 0.6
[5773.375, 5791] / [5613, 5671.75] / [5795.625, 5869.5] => 2.7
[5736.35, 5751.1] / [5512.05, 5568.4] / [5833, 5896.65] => 0.3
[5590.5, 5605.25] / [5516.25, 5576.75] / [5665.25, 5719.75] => -3.9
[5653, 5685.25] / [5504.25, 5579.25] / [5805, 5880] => -2.4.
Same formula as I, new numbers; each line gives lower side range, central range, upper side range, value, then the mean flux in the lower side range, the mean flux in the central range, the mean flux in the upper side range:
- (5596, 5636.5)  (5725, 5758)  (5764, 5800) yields 0.17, 3.62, 1.91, 1.79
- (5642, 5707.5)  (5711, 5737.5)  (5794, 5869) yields 0.10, 2.23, 1.9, 1.77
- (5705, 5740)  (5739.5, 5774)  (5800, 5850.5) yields 0.02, 1.92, 1.83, 1.77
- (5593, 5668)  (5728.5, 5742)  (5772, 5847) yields 0.18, 3.13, 1.98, 1.78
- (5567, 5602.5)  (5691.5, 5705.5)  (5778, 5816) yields 0.09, 2.69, 2.03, 1.79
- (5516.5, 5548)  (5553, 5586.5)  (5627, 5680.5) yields -0.11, 2.17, 2.56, 2.63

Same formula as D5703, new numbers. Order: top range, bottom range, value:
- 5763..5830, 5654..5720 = 0.85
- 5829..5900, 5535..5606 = 0.69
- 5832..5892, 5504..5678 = 0.65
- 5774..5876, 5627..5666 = 0.63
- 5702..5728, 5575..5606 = 0.69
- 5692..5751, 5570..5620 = 0.63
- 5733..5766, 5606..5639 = 0.50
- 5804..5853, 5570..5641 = 0.55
